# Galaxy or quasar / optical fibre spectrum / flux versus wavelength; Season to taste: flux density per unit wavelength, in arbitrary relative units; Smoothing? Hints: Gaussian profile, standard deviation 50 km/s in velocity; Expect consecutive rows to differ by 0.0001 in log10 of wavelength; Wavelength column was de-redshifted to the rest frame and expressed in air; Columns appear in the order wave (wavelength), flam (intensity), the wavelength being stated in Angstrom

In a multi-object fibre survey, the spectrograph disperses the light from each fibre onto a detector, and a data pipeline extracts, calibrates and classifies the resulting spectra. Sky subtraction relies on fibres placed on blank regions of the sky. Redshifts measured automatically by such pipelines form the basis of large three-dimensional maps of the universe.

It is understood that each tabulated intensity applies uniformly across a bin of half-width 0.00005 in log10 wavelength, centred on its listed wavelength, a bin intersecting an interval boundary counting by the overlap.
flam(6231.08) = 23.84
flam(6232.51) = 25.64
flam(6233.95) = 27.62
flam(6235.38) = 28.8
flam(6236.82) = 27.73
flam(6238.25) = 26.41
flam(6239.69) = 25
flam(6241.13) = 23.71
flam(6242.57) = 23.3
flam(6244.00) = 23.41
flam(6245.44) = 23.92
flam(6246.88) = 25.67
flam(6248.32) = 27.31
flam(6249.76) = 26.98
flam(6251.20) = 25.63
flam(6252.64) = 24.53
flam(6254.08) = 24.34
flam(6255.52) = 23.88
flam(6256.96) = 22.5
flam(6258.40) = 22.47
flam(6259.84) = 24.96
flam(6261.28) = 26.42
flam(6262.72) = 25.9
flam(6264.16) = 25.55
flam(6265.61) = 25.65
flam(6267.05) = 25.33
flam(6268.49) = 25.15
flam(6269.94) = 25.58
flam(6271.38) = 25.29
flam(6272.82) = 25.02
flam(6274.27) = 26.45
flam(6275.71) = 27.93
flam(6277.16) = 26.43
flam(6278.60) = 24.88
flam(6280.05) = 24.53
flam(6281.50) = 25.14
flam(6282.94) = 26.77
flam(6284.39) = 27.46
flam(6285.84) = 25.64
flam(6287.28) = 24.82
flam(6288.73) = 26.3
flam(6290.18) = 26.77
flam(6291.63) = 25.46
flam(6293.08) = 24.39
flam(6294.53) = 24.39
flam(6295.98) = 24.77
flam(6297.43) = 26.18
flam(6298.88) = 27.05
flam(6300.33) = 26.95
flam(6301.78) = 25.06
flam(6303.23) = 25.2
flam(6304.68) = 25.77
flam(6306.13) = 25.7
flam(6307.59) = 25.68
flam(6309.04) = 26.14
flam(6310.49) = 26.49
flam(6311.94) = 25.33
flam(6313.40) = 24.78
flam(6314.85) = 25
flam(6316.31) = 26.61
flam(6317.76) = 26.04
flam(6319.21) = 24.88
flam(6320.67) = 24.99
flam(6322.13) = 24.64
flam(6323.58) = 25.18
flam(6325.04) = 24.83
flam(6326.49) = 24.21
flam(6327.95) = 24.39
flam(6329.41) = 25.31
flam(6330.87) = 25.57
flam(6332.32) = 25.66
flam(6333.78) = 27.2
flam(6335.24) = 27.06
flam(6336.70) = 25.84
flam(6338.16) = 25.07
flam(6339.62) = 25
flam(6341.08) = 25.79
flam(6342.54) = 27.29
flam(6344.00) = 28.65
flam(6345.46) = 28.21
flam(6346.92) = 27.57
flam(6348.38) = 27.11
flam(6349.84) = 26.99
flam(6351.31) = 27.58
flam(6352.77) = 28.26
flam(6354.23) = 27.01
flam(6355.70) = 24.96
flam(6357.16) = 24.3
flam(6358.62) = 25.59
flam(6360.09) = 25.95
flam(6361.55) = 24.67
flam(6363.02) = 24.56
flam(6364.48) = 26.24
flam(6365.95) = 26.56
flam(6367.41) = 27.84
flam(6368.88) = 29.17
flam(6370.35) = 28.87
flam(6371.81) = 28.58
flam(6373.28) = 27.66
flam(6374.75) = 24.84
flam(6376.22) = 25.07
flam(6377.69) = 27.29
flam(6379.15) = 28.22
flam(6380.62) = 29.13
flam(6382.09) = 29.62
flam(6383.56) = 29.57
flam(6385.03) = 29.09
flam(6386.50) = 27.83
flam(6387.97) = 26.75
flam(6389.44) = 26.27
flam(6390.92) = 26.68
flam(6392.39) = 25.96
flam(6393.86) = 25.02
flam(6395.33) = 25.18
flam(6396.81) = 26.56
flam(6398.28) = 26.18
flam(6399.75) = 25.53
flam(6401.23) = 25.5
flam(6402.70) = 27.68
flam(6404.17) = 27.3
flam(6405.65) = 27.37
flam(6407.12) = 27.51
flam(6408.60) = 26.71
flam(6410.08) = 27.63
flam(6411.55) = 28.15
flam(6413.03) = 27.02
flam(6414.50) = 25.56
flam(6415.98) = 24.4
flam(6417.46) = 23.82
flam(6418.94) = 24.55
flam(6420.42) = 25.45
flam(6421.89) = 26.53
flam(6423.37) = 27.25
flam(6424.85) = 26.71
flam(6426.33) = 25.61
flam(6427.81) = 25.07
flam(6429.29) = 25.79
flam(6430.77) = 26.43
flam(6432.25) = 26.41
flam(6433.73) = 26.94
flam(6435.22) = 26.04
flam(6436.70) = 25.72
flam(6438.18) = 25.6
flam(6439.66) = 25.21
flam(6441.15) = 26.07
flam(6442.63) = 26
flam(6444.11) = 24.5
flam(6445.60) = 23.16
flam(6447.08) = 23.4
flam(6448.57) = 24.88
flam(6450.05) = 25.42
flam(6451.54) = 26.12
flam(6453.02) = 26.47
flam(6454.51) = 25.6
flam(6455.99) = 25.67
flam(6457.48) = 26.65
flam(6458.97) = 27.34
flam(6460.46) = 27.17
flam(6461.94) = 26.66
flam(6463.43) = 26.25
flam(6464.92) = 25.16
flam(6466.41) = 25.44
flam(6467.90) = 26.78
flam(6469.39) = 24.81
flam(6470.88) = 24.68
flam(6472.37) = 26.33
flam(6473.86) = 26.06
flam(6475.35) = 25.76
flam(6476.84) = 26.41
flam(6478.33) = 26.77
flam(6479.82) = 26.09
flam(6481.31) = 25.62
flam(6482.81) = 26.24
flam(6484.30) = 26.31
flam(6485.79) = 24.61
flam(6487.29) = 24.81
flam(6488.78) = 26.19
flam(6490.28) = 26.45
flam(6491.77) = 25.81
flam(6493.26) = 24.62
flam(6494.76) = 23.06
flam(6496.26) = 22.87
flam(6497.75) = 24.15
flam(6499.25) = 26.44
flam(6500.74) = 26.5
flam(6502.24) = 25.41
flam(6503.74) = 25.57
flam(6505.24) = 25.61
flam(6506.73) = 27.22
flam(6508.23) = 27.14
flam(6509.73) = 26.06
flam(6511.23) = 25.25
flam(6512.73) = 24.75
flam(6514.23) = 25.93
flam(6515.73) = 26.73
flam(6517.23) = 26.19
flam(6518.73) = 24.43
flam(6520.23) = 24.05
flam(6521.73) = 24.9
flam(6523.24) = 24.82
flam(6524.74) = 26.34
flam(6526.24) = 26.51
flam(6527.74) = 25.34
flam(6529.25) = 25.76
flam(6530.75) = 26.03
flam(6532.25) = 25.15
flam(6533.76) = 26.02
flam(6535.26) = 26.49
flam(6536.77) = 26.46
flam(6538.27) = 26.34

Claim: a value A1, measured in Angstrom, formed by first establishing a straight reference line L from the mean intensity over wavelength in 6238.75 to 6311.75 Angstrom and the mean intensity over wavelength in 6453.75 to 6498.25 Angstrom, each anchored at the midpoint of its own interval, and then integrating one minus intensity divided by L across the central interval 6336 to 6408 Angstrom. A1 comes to -3.69 Angstrom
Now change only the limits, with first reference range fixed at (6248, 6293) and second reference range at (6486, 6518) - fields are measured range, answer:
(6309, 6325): 0.1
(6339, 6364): -0.9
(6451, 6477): -0.5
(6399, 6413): -0.8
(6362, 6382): -1.4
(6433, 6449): 0.2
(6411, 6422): 0.0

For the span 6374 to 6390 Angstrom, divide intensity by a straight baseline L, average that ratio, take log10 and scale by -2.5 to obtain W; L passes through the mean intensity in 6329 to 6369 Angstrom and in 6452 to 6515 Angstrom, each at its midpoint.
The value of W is -0.05 mag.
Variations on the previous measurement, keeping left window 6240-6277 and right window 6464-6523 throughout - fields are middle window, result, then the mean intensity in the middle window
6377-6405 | -0.073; 27.1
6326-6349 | -0.043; 26.3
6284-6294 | -0.025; 25.7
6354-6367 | -0.010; 25.5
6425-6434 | -0.026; 26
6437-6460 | -0.001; 25.5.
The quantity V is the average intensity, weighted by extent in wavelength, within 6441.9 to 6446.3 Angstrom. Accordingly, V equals 24.5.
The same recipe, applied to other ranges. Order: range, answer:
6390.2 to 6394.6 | 25.9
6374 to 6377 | 25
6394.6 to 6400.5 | 25.8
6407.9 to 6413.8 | 27.4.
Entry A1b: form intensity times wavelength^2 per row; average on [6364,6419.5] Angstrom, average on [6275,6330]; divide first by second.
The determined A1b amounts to 1.1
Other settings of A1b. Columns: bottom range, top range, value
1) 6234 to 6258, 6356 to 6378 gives 1.09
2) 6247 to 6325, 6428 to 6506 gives 1.06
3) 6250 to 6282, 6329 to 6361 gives 1.08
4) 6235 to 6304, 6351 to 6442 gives 1.09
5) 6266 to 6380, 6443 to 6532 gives 1.04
